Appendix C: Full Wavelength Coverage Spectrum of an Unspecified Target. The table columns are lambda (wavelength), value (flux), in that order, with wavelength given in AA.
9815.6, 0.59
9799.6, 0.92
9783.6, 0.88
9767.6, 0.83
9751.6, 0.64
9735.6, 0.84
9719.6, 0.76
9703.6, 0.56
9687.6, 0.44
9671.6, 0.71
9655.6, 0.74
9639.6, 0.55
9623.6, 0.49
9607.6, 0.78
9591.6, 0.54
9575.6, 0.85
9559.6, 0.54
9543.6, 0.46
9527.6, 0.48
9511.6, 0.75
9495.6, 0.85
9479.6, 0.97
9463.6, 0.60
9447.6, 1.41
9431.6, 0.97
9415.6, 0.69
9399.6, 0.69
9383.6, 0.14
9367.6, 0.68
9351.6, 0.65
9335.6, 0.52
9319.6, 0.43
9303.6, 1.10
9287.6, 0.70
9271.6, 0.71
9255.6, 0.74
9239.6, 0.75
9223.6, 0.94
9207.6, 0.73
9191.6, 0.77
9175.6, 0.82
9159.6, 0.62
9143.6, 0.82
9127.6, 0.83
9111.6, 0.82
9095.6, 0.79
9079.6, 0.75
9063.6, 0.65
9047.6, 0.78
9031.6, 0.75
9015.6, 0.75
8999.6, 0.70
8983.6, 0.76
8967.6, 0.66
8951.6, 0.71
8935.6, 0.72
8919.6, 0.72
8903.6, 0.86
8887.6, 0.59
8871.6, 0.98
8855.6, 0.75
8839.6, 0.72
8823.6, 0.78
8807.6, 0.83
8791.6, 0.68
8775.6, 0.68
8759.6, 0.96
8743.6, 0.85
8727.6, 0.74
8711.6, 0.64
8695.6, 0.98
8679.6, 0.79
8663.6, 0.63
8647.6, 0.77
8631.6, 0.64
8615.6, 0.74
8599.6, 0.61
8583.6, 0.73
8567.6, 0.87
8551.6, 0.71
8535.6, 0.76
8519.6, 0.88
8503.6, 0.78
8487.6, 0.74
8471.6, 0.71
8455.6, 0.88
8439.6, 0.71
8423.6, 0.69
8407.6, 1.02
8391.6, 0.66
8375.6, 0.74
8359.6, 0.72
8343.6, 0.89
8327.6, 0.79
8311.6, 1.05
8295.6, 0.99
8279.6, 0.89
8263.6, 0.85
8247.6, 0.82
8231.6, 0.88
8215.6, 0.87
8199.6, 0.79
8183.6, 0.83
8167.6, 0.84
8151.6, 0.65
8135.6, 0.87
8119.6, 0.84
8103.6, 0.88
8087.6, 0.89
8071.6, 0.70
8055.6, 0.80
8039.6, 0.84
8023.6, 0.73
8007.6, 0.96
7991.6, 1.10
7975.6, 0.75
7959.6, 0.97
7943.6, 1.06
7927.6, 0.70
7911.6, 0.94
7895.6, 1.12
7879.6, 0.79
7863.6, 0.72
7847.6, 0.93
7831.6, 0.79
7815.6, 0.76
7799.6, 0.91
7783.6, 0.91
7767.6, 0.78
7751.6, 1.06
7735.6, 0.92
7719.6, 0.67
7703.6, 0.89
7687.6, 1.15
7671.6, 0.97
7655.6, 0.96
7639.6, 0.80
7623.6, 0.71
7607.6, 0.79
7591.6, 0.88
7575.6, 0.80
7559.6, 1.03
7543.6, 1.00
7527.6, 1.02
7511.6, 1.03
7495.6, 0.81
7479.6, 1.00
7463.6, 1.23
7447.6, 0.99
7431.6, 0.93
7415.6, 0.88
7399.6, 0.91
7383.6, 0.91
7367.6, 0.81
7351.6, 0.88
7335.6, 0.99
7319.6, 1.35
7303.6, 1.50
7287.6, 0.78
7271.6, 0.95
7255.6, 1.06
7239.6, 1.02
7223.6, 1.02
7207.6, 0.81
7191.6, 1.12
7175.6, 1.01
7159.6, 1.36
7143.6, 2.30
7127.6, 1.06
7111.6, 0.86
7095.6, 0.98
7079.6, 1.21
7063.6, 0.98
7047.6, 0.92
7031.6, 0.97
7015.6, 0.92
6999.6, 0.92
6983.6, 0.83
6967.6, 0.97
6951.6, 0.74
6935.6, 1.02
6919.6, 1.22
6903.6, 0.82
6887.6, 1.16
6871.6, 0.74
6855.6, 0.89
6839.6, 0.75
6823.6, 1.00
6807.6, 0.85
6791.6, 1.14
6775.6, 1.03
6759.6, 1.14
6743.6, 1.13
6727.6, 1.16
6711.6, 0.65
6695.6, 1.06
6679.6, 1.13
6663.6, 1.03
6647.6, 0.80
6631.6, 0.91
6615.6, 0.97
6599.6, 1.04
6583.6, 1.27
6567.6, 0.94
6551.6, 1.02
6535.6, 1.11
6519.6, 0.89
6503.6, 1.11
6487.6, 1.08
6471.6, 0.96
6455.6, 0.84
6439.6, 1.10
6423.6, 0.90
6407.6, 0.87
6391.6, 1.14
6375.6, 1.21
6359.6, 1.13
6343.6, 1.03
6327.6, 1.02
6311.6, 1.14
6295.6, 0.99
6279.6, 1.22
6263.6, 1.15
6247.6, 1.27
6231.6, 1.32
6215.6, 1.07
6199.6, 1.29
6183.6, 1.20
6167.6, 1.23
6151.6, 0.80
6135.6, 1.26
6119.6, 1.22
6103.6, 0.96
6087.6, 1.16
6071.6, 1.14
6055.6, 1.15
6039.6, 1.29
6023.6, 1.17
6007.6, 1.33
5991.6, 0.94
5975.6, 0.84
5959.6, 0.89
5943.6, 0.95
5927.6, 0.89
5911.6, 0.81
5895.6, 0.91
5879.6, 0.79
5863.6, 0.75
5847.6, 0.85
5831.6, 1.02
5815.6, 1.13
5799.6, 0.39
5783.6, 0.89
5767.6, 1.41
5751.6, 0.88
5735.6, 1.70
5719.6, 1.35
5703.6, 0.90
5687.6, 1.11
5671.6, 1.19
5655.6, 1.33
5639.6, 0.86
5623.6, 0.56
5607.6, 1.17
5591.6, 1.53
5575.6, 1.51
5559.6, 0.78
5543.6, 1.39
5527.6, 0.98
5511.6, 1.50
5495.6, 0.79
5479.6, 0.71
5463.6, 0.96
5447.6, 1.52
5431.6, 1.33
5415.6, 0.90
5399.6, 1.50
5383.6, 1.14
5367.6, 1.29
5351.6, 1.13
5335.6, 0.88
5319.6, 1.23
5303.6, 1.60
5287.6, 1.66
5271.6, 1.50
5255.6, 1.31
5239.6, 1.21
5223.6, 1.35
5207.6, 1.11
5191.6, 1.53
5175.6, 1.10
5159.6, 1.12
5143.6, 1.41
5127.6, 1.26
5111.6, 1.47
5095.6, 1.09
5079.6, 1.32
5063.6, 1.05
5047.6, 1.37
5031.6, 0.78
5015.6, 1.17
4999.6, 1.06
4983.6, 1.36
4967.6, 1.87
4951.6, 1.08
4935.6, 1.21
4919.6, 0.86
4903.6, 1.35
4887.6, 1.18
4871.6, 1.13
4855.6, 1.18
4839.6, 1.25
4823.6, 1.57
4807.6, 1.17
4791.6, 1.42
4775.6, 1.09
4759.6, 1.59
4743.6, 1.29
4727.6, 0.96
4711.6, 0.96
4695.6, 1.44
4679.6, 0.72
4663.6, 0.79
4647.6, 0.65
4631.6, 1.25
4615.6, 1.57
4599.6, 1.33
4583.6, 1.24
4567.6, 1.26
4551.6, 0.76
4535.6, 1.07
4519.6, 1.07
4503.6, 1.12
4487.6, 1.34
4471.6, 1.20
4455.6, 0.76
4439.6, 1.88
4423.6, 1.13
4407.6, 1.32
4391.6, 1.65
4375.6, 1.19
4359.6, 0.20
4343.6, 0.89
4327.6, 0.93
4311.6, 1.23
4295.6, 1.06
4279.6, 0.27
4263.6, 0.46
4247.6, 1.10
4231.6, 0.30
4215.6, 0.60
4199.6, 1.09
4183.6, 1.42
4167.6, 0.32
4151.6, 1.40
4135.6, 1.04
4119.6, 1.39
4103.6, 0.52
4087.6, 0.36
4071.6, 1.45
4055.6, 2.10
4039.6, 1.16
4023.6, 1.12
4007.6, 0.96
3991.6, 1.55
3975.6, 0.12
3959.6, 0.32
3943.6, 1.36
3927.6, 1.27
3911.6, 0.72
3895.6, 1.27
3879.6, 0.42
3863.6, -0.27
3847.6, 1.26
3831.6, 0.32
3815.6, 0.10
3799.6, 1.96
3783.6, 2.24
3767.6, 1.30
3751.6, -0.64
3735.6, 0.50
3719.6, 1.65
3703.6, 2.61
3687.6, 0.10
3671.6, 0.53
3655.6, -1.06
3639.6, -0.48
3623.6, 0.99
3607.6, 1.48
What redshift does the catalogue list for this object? 0.088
